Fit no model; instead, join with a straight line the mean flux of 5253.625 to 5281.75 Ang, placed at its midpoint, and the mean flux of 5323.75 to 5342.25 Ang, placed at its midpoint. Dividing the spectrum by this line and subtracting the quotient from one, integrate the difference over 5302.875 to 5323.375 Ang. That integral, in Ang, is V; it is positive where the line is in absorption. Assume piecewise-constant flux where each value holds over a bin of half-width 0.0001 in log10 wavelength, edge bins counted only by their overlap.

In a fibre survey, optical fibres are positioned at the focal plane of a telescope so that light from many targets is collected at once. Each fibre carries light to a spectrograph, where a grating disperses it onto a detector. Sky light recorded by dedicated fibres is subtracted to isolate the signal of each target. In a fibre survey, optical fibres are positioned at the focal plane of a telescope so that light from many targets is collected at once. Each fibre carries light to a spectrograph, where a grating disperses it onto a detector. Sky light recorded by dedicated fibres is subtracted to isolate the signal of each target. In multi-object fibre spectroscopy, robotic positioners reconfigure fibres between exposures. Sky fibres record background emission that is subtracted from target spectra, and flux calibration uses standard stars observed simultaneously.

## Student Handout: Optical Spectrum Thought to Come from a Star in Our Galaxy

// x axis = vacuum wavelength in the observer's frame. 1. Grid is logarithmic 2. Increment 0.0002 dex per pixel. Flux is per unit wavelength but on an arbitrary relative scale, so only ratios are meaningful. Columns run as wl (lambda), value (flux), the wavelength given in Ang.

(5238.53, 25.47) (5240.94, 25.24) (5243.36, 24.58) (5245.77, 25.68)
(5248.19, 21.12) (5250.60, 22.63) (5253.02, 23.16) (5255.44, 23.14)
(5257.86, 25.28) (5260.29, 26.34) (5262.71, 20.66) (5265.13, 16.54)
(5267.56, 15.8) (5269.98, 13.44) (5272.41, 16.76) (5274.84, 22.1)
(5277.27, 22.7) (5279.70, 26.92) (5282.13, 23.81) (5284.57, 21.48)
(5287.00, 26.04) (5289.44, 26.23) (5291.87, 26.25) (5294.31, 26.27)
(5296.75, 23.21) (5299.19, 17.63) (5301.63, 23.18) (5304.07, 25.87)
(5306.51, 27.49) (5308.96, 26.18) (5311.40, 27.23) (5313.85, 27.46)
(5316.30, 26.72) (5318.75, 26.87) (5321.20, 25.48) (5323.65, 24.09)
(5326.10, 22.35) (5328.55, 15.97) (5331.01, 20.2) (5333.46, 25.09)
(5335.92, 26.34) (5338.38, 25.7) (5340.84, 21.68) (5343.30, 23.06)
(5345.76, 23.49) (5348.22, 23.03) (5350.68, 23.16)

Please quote -4.1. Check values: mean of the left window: 21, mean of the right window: 22.6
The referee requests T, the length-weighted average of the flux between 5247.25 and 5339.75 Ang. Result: 23.3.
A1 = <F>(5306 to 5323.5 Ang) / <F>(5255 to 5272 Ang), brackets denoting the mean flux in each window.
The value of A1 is 1.3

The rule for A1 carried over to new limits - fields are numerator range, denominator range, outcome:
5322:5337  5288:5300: 0.93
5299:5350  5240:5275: 1.13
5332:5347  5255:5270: 1.18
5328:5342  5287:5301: 0.95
